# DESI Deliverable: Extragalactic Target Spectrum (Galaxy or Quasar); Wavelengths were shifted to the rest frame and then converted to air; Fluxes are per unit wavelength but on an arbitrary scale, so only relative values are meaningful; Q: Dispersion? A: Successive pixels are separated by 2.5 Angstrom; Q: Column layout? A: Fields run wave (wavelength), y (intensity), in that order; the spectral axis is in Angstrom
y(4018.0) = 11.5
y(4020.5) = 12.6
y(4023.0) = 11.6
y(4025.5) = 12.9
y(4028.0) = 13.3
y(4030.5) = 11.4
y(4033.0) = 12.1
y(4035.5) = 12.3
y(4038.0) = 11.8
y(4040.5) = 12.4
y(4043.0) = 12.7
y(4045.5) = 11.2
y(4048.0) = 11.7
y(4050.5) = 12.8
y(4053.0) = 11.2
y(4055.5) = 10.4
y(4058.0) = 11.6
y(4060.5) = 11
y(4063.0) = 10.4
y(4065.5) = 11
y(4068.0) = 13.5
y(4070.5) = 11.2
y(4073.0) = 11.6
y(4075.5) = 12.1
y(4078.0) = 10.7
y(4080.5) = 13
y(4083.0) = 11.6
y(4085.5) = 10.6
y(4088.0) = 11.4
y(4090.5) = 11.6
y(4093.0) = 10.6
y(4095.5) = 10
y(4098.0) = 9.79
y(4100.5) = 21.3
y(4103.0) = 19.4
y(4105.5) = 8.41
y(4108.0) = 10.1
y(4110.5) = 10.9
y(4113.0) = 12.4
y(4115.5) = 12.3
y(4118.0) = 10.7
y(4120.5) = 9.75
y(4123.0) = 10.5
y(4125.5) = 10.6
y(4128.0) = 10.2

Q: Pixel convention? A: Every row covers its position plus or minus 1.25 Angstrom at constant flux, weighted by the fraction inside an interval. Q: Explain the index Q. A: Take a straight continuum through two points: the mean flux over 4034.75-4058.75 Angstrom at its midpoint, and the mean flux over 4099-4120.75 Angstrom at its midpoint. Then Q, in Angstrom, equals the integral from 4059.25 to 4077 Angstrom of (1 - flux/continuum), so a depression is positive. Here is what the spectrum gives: 0.9 Angstrom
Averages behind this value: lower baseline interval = 11.8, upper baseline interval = 12.9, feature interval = 11.5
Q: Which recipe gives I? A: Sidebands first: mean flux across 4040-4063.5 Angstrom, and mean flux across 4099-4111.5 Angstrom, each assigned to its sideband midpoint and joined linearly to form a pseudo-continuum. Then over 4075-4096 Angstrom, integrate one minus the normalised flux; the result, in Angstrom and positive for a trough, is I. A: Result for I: 2.8 Angstrom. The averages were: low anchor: 11.5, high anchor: 14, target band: 11.3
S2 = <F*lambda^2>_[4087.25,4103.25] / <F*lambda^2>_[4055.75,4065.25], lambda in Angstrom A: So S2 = 1.22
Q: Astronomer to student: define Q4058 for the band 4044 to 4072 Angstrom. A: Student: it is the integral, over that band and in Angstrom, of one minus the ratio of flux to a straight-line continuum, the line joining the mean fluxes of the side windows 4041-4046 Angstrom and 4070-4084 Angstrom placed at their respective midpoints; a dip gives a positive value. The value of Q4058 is 1.1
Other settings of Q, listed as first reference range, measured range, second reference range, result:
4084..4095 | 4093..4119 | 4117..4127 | -4.3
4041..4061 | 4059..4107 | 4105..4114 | -4.5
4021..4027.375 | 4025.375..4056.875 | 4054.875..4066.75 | -0.7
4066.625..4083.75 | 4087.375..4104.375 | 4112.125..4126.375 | -2.9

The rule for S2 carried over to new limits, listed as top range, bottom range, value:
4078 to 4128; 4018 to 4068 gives 1.02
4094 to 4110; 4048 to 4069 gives 1.16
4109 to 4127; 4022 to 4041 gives 0.94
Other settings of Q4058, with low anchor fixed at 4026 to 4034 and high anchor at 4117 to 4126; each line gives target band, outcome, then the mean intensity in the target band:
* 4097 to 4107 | -3.66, 14.7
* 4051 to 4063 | 0.67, 11.1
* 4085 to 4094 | -0.04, 11.1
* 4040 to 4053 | -0.08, 12.1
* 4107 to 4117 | -0.83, 11.4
